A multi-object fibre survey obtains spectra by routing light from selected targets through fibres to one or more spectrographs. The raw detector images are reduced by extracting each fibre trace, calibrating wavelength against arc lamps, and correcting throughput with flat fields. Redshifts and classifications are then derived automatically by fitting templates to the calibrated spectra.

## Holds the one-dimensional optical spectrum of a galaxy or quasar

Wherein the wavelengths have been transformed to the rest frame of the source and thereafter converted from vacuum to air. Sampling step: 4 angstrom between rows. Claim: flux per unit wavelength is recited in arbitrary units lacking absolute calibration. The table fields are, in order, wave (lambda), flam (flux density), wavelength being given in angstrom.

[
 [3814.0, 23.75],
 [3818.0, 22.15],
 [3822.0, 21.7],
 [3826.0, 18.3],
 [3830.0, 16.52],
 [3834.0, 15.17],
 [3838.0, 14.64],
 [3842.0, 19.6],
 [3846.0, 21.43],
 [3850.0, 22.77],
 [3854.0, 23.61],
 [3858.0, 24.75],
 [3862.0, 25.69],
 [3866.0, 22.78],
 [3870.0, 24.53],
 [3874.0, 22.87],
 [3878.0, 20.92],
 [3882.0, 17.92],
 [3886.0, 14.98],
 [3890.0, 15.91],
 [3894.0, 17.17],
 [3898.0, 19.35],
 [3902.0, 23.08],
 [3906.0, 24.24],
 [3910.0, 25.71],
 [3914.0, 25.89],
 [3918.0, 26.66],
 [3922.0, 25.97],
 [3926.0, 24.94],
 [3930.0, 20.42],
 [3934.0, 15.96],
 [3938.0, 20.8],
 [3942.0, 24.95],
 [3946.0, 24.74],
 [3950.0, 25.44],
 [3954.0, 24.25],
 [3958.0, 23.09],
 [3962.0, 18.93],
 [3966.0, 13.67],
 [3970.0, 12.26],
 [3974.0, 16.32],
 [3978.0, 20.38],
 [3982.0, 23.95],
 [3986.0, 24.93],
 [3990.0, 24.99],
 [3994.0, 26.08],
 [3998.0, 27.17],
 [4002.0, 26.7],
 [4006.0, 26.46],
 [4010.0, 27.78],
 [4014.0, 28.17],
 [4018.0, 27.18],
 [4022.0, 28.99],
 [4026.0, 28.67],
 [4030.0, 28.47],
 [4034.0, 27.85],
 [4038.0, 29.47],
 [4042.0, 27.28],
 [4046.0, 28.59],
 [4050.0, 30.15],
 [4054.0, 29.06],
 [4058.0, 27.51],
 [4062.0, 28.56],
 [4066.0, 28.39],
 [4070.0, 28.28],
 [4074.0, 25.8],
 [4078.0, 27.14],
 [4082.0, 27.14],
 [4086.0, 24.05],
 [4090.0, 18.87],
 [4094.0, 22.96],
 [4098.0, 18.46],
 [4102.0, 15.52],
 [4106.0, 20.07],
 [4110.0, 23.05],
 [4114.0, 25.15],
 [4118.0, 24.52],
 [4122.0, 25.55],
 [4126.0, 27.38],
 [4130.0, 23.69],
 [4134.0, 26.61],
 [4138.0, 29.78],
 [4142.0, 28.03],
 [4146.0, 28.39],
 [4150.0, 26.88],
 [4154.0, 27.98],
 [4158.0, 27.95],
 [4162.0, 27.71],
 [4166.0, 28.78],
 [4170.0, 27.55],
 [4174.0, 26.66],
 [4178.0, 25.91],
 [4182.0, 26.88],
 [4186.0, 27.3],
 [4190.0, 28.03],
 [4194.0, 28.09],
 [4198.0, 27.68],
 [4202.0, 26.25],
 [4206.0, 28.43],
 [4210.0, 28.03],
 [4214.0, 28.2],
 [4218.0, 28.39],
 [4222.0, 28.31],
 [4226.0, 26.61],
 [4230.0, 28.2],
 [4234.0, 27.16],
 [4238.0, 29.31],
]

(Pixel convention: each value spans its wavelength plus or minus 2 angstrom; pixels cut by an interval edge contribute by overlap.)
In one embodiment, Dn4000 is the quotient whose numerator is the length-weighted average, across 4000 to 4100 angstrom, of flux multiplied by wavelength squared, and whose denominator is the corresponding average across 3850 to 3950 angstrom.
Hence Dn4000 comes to 1.30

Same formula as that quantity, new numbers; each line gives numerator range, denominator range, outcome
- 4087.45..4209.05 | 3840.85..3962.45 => 1.30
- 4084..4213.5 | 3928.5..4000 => 1.31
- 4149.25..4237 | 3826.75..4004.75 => 1.46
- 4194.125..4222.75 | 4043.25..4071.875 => 1.05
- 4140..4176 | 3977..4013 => 1.17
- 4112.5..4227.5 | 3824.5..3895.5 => 1.59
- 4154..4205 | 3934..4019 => 1.31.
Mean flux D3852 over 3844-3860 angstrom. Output 23.1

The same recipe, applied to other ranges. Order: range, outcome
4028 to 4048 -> 28.3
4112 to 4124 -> 25.1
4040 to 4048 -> 27.9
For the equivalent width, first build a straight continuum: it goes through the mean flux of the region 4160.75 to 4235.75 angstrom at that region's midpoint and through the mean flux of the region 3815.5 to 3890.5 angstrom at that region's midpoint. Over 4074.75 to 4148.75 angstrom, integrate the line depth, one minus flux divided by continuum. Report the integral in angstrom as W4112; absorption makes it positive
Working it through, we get 4.4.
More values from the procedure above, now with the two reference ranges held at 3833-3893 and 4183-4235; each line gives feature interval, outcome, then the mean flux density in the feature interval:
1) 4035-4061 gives -4.53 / 28.6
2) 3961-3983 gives 5.39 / 17.2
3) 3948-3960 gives -0.98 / 24.3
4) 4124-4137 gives -0.04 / 26.2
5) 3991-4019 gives -4.17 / 27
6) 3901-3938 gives -3.10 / 23.5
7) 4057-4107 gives 1.95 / 24.1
